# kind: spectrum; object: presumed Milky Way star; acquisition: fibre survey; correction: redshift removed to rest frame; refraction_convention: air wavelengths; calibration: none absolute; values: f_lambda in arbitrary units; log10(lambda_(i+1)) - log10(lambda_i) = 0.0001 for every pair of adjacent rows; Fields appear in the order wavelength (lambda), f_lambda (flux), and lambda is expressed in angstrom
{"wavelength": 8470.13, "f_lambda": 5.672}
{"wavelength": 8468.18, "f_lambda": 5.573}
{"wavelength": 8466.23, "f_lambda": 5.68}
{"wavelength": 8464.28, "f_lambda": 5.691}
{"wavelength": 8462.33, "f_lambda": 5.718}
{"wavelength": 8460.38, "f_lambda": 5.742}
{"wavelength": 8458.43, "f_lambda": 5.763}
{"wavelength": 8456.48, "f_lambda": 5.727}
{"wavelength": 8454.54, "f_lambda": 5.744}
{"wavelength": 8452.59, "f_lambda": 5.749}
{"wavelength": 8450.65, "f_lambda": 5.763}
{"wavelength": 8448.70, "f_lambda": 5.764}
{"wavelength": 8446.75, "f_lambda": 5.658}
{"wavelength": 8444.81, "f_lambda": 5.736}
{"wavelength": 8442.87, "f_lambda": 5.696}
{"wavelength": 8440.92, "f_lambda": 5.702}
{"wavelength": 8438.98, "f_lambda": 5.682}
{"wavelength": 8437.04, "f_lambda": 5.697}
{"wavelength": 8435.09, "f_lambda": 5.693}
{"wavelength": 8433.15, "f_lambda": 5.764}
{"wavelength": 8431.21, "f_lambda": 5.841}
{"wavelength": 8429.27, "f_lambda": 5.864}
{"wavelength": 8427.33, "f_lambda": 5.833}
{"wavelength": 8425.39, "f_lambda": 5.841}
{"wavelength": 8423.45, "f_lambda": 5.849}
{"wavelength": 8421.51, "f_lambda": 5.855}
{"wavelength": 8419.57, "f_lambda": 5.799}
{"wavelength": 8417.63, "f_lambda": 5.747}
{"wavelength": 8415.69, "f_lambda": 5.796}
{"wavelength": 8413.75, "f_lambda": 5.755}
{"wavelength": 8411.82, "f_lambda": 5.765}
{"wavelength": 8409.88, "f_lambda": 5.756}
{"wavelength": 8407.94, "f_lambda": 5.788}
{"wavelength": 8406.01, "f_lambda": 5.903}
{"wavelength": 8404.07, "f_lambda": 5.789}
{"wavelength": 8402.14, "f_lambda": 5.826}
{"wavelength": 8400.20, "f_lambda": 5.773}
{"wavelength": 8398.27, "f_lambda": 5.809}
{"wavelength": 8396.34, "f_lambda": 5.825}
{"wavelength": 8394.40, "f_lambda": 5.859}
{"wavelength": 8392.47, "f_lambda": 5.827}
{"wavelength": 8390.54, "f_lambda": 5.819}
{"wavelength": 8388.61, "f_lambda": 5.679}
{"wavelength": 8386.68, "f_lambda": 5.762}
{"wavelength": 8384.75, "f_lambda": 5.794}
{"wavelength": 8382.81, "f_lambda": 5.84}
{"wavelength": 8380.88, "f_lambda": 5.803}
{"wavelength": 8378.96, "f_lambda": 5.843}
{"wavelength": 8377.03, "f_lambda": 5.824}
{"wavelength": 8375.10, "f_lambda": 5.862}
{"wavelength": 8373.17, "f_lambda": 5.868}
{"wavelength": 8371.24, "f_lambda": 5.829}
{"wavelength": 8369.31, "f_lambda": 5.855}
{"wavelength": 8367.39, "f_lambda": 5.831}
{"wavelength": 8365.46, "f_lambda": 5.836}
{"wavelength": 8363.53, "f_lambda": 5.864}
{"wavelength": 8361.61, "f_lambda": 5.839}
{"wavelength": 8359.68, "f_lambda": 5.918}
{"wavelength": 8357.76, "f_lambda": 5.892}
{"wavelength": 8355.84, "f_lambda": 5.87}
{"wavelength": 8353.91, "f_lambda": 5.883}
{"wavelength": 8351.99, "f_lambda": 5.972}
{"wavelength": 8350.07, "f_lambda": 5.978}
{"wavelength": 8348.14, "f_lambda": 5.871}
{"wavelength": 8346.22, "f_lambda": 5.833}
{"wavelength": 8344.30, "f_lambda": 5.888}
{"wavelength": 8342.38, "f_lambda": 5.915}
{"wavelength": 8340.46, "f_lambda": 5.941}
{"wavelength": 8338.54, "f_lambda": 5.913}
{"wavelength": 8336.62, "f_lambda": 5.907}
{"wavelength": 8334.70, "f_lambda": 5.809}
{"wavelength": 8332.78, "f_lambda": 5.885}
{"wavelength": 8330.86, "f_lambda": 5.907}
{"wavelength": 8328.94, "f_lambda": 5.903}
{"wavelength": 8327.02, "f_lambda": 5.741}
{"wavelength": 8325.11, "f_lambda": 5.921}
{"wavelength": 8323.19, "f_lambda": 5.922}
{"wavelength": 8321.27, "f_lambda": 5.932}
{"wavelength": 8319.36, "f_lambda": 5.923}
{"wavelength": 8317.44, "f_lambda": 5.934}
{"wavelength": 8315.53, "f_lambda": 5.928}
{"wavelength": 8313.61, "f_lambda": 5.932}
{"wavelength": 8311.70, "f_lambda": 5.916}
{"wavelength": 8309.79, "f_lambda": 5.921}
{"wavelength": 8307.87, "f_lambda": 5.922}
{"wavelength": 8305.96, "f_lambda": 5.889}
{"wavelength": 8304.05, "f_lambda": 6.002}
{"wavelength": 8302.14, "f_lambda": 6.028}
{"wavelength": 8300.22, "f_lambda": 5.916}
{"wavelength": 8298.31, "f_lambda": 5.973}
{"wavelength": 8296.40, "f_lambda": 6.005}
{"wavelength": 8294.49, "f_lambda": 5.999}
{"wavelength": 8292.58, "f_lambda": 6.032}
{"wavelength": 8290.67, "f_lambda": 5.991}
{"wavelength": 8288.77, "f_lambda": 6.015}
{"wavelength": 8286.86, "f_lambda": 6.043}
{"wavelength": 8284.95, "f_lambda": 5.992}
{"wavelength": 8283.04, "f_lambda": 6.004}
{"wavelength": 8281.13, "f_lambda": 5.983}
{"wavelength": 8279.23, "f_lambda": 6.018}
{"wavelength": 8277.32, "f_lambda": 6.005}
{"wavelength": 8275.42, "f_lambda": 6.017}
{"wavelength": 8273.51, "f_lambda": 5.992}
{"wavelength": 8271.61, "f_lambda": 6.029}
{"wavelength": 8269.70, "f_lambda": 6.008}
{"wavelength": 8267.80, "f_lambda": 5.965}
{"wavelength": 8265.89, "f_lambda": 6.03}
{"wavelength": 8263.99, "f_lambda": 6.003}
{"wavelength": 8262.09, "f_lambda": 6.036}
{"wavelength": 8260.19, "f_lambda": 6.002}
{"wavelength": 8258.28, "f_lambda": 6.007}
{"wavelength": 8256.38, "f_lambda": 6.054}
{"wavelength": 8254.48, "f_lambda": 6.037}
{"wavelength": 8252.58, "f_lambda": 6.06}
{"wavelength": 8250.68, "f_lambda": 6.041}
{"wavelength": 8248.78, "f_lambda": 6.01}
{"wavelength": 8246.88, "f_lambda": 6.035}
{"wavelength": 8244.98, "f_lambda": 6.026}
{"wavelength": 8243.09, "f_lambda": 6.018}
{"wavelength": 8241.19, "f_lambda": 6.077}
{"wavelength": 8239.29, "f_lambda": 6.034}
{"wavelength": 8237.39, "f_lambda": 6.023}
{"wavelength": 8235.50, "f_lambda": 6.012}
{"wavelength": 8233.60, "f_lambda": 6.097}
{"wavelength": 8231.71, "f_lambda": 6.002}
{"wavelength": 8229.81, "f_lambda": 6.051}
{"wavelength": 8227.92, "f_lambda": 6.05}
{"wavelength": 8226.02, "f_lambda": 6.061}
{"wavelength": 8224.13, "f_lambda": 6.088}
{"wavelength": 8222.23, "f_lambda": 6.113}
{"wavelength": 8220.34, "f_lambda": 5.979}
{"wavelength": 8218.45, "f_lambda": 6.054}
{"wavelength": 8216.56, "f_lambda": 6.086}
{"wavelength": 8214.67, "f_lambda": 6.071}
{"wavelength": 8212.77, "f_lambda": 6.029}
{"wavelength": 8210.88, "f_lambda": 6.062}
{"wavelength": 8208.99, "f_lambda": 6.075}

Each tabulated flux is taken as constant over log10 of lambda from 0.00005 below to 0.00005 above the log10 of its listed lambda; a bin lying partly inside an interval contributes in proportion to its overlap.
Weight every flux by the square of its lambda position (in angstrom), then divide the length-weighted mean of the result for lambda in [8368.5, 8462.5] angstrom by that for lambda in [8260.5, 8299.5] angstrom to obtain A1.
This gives 0.99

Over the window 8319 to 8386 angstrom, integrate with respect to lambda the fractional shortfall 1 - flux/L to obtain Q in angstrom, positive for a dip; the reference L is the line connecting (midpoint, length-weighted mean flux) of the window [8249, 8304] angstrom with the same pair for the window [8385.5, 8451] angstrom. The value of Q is 0.1 angstrom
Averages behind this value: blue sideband 6.01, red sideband 5.78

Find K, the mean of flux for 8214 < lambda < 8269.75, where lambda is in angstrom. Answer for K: 6.04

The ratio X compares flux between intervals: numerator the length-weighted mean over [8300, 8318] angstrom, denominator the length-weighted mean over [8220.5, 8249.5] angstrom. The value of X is 0.98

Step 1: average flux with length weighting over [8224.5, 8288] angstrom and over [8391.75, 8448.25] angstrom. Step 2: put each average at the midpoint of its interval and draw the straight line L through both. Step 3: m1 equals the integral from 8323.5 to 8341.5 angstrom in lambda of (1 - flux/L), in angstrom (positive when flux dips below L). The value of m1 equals 0.1 angstrom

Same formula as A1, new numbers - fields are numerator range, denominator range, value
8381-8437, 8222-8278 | 1.00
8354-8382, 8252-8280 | 1.00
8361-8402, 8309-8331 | 1.00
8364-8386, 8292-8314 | 1.00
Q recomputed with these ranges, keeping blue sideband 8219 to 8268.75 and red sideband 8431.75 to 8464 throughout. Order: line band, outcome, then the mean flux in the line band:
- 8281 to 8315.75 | -0.1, 5.97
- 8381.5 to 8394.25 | 0.1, 5.79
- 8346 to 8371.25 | -0.1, 5.88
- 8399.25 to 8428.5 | -0.1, 5.8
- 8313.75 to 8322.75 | 0.0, 5.93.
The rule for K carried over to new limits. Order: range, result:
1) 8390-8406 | 5.82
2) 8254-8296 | 6.01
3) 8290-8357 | 5.92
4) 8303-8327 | 5.92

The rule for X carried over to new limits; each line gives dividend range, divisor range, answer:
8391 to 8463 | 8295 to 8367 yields 0.98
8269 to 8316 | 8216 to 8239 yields 0.99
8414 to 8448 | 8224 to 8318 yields 0.96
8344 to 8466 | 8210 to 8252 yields 0.96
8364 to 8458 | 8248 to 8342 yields 0.97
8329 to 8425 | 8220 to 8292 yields 0.97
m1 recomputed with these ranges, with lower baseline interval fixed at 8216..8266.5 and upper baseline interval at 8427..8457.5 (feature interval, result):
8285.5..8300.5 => -0.1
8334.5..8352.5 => 0.0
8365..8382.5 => 0.0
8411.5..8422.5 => 0.0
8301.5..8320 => 0.0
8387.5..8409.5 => 0.0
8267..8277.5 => 0.0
